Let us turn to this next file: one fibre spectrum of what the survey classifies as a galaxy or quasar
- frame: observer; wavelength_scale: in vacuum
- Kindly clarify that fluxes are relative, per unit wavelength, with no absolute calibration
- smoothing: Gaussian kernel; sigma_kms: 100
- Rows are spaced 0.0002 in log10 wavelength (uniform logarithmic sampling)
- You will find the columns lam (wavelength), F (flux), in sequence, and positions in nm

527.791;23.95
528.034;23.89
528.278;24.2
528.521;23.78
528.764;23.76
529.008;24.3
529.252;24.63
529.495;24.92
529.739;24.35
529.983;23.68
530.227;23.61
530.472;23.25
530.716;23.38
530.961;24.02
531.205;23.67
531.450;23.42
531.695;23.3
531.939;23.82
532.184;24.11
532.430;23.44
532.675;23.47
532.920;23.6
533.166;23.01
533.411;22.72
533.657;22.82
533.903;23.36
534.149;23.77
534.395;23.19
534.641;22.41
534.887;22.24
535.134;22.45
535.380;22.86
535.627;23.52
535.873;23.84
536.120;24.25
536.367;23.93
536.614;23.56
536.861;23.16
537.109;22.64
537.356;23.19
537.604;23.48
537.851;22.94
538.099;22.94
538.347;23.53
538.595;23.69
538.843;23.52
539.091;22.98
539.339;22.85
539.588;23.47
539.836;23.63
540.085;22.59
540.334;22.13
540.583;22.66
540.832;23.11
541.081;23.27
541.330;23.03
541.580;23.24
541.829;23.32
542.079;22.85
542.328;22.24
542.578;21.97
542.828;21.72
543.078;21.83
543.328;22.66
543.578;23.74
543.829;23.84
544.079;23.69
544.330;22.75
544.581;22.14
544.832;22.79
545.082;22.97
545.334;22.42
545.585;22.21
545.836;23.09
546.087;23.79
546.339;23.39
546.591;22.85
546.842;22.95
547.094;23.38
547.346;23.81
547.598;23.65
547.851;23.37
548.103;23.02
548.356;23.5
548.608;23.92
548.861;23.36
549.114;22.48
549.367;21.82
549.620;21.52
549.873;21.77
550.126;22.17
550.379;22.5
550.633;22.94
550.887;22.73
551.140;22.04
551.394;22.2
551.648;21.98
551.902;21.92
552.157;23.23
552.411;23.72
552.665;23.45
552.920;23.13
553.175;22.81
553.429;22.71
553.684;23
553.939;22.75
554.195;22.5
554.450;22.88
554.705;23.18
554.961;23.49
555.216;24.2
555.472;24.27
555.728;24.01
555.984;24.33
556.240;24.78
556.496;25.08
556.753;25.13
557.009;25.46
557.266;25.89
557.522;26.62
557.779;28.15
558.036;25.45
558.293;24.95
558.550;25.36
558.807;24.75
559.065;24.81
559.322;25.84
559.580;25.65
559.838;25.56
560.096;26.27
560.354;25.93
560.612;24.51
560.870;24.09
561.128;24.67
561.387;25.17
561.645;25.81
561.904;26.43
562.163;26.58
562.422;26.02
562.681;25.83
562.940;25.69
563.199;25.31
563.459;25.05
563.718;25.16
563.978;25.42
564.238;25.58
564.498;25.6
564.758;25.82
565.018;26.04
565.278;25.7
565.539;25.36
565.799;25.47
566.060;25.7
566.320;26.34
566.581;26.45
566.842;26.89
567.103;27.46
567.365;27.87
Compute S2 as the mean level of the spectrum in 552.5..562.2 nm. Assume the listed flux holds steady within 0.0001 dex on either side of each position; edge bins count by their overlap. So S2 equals 24.7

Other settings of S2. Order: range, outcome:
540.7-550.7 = 22.9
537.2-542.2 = 23.1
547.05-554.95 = 22.8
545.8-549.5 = 23.2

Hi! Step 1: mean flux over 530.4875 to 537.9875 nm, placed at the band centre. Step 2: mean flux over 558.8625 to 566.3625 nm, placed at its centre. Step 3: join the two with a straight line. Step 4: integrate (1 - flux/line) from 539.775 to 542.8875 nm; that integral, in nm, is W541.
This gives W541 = 0.15 nm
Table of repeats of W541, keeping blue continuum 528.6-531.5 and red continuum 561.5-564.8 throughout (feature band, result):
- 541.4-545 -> 0.27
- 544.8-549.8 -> 0.37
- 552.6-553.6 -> 0.09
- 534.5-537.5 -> 0.13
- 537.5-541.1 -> 0.19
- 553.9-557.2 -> 0.16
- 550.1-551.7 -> 0.17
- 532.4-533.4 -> 0.03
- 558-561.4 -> 0.04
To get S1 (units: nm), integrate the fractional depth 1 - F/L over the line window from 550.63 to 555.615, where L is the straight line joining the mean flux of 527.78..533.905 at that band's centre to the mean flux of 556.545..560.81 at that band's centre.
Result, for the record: 0.448 nm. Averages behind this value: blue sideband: 23.7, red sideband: 25.6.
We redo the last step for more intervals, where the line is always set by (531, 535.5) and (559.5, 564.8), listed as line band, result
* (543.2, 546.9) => 0.175 nm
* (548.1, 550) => 0.142 nm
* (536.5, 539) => 0.034 nm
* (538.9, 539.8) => 0.020 nm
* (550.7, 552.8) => 0.172 nm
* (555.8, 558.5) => -0.045 nm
